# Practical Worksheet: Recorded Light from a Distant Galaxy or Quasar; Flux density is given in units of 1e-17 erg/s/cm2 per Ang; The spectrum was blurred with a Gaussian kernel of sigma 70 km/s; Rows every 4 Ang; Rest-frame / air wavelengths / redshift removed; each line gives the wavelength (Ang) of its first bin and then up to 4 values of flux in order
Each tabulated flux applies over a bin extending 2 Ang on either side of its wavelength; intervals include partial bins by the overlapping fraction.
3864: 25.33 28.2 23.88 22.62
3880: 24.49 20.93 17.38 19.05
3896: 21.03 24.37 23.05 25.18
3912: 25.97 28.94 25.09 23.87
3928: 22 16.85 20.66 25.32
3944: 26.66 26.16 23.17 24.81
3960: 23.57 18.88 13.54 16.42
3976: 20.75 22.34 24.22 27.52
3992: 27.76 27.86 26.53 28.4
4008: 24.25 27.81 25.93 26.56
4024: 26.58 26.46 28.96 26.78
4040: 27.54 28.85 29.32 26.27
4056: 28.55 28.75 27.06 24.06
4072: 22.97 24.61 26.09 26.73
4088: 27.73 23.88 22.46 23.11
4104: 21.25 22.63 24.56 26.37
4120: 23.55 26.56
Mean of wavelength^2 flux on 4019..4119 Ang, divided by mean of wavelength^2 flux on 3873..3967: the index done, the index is 1.21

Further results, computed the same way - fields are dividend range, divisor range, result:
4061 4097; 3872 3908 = 1.26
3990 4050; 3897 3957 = 1.19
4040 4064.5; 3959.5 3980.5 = 1.57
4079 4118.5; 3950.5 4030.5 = 1.06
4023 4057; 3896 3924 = 1.18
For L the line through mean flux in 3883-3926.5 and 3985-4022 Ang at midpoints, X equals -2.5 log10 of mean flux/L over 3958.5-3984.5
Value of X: 0.29 mag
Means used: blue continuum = 23.2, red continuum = 26.9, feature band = 19.6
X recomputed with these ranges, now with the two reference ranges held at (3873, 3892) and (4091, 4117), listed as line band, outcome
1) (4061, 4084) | -0.10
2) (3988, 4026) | -0.20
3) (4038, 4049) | -0.24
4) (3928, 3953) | -0.06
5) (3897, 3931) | -0.14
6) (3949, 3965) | -0.05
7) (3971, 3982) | 0.10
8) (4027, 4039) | -0.21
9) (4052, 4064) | -0.22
